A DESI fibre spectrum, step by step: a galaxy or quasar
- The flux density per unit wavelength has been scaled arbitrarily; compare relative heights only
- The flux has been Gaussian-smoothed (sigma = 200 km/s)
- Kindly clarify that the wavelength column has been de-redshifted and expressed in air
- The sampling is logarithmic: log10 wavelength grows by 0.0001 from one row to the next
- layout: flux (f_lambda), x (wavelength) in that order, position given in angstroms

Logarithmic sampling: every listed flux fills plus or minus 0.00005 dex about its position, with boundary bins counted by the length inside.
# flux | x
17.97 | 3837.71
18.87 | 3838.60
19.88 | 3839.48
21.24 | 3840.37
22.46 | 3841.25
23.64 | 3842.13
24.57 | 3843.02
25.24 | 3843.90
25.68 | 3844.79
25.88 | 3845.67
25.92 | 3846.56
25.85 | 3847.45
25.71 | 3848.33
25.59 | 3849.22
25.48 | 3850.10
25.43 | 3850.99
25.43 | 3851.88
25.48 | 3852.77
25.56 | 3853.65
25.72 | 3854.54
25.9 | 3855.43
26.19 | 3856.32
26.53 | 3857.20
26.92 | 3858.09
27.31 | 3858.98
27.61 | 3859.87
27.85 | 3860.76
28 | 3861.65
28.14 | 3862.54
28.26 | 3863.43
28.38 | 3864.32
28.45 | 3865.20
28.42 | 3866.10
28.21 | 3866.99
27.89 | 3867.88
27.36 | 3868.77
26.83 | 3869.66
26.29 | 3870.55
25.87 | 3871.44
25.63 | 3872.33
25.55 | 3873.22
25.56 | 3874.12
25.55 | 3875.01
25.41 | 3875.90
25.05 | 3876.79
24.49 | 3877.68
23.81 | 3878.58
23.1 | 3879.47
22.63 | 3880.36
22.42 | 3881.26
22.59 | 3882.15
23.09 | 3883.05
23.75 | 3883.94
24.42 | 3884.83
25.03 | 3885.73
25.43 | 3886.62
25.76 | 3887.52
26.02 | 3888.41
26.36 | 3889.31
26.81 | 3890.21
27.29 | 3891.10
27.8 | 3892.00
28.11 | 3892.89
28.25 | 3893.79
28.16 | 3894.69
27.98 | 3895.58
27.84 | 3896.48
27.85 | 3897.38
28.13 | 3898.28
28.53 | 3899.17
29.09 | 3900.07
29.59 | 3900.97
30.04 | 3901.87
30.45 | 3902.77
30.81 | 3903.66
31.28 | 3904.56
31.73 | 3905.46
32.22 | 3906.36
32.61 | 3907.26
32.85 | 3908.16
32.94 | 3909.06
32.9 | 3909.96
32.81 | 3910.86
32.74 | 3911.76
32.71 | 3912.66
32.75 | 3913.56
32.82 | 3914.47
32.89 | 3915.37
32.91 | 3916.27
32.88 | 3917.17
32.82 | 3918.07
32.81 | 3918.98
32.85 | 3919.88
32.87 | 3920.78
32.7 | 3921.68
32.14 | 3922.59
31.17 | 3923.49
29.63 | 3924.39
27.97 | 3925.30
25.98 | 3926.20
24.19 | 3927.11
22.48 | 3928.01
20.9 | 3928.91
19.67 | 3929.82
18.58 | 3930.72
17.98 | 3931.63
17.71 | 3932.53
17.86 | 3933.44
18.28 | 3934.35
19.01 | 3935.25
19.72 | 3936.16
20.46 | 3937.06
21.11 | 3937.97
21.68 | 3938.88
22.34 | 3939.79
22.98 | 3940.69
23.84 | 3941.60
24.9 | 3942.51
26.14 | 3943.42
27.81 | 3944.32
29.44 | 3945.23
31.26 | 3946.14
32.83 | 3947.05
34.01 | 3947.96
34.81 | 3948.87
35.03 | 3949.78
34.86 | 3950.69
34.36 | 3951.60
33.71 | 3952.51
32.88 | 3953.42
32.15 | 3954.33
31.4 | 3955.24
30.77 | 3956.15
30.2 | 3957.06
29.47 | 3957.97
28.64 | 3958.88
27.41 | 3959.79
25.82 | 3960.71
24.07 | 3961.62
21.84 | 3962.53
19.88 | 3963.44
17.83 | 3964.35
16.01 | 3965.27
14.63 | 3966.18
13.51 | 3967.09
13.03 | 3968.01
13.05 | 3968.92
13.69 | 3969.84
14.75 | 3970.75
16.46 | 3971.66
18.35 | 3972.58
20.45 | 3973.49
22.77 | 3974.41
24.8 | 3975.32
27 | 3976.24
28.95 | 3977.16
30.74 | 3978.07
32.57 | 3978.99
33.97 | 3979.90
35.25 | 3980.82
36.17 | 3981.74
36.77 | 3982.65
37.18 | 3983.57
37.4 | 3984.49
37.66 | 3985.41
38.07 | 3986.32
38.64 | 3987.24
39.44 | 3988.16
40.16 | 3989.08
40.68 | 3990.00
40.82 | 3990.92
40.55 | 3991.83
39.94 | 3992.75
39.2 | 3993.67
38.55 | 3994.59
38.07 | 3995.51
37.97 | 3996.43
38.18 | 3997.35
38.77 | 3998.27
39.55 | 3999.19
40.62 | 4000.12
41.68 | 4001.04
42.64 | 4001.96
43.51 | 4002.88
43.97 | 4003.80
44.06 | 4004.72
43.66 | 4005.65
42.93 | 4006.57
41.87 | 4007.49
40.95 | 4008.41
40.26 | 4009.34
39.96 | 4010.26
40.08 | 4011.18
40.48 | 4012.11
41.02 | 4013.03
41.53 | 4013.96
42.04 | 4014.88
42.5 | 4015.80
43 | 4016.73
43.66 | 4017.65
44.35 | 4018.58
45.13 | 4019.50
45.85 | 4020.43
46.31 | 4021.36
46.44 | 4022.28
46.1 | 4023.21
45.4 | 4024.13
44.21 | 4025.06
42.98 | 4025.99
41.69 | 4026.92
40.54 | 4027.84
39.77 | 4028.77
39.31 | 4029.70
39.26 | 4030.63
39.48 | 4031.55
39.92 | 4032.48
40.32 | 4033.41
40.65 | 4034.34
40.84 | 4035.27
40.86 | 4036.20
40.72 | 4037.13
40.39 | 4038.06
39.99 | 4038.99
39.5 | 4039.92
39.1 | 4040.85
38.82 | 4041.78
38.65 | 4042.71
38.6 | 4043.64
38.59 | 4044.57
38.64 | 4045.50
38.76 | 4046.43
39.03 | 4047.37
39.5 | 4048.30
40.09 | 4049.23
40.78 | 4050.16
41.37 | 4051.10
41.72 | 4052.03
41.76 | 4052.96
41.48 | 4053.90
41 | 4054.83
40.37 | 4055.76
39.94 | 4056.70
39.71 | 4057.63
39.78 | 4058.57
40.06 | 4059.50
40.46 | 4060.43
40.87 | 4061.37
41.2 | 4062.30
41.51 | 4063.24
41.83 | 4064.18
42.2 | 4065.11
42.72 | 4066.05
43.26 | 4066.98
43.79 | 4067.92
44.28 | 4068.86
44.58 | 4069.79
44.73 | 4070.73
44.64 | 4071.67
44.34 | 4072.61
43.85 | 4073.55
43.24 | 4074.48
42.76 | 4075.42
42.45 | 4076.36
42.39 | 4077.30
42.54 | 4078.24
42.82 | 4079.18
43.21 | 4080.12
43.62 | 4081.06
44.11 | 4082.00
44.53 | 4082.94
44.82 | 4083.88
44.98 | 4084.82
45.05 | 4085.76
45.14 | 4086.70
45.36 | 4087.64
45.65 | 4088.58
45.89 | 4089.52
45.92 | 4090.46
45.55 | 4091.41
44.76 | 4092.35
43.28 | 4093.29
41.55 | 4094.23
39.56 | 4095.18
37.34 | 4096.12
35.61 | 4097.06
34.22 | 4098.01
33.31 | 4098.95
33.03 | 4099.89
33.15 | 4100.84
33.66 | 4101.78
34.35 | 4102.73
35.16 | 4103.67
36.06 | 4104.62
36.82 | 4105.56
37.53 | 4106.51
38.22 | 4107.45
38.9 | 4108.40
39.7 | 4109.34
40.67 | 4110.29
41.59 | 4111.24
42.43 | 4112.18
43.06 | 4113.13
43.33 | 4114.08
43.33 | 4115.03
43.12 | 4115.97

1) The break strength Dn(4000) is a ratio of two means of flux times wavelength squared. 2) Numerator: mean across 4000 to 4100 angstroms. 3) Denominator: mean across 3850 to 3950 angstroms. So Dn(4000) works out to 1.7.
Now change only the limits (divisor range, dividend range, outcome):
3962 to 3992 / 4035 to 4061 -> 1.50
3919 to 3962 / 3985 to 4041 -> 1.58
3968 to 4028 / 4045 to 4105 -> 1.15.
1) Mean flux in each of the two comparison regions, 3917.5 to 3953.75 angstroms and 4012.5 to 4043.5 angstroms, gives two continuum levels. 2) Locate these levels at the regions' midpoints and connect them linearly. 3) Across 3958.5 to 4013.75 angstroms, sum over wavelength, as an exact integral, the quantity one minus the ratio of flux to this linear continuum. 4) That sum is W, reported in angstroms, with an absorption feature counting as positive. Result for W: 4.4 angstroms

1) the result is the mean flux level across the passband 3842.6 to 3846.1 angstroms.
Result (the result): 25.4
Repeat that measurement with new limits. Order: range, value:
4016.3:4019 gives 43.7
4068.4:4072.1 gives 44.6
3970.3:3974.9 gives 18.6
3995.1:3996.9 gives 38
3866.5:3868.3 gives 28.1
